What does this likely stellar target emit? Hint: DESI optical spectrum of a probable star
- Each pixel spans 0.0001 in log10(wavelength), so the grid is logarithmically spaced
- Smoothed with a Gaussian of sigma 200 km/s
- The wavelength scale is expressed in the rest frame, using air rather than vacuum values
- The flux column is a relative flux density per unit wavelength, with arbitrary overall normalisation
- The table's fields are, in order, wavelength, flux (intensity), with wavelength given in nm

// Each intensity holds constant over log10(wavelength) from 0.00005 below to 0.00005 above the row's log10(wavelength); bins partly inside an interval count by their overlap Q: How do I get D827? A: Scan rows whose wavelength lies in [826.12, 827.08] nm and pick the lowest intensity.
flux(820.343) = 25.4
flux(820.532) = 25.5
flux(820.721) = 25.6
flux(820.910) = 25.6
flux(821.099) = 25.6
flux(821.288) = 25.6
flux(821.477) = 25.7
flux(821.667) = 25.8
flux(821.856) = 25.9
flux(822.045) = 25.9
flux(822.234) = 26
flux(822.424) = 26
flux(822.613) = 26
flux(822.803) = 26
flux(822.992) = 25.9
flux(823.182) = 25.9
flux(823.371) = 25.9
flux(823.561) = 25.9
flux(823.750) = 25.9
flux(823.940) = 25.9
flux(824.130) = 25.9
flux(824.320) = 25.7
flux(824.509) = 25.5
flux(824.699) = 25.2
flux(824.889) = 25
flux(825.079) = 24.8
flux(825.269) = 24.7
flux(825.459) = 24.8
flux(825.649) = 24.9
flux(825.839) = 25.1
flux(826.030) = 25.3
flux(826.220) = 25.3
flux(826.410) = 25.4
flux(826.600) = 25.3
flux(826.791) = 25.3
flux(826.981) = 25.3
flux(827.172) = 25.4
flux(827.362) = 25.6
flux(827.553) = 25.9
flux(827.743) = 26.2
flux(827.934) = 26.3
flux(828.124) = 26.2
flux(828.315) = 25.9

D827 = 25.3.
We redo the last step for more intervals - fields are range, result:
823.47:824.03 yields 25.9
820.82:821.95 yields 25.6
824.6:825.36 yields 24.7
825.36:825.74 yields 24.8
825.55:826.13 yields 24.9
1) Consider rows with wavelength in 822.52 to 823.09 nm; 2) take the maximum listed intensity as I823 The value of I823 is 26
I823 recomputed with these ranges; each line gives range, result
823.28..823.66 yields 25.9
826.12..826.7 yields 25.4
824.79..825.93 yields 25.1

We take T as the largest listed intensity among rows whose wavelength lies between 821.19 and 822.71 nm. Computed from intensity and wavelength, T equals 26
